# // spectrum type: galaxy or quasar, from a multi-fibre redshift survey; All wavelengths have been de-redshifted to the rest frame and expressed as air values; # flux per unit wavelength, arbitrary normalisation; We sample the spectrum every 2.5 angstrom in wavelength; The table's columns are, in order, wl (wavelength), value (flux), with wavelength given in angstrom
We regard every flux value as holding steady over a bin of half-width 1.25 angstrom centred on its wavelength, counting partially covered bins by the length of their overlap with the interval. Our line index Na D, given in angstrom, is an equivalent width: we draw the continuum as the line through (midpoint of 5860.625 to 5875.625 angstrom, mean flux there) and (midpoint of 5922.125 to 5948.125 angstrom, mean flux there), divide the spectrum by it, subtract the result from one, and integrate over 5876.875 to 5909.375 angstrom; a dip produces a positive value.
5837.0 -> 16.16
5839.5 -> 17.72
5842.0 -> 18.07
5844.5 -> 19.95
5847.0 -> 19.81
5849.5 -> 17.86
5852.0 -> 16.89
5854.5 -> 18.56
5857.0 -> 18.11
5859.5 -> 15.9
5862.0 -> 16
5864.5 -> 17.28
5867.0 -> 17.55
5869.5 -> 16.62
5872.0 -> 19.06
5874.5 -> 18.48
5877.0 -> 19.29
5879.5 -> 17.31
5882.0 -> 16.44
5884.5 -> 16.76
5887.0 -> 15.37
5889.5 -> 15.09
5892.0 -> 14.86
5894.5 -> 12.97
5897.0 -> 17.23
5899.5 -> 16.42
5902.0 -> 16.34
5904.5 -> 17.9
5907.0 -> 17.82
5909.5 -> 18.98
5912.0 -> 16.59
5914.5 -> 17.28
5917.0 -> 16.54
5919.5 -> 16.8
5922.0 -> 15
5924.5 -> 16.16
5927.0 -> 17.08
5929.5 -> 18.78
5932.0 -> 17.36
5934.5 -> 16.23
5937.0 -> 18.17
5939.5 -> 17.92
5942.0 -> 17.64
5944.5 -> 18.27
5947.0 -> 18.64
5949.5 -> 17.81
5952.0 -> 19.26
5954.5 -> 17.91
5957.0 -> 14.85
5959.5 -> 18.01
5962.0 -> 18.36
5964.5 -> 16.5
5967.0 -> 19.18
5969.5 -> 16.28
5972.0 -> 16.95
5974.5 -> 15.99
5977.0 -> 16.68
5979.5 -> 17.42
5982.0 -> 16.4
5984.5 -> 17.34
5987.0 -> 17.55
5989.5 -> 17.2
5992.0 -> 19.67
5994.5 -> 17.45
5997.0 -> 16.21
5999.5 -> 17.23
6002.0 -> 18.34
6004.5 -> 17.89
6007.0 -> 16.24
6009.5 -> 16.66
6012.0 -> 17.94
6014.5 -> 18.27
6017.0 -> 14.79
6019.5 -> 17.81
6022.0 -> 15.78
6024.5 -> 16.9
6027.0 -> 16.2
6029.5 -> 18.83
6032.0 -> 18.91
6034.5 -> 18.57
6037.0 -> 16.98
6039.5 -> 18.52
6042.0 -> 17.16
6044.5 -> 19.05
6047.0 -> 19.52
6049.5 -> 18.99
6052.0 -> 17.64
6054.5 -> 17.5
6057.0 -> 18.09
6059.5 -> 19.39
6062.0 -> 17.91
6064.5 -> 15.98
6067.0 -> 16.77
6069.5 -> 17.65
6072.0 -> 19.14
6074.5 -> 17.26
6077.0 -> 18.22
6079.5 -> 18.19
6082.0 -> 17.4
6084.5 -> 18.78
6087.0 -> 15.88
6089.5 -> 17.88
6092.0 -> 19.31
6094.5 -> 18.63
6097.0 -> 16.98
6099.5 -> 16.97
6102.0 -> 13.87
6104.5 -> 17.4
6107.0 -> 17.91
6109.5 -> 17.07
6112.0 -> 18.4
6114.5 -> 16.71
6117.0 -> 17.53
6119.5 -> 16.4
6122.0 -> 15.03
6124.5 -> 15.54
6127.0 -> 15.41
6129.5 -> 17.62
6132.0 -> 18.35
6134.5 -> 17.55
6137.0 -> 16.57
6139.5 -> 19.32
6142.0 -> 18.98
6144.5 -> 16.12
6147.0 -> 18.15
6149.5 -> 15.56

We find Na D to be 2.0 angstrom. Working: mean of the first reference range 17.5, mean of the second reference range 17.5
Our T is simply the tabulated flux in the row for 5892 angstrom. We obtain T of 14.86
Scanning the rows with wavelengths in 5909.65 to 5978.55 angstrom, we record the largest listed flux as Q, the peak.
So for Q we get 19.26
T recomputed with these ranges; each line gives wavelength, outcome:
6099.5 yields 16.97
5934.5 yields 16.23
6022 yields 15.78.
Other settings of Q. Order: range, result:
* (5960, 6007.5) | 19.67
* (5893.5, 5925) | 18.98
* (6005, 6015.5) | 18.27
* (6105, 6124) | 18.4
